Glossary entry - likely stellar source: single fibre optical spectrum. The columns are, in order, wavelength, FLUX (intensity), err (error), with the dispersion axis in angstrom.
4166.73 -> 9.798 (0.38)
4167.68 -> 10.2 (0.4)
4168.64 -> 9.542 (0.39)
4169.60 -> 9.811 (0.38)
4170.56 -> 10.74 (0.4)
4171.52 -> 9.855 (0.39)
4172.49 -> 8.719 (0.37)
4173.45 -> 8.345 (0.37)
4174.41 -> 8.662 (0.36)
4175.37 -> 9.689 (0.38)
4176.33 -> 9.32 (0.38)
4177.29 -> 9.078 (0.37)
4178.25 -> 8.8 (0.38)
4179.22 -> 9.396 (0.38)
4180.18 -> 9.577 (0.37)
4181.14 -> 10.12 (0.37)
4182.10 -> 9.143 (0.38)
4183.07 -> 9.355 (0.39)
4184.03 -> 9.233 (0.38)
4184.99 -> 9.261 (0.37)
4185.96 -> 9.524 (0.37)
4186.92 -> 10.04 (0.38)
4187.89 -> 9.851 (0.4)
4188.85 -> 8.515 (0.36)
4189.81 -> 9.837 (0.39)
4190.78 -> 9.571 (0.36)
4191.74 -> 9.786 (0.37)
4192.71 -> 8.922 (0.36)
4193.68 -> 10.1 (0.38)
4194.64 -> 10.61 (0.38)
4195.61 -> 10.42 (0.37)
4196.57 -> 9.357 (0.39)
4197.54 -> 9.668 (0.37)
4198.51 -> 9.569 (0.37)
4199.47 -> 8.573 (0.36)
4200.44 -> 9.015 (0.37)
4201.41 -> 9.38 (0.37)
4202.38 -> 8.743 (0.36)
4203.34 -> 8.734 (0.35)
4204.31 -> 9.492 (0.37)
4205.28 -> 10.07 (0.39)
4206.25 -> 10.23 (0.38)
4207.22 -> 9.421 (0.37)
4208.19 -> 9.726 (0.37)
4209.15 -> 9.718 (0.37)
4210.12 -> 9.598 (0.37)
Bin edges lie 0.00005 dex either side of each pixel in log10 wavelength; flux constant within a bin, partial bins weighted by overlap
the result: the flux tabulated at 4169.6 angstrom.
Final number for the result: 9.811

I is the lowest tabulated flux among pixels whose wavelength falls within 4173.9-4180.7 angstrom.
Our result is 8.662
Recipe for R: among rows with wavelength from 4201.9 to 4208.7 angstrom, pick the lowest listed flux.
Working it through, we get 8.734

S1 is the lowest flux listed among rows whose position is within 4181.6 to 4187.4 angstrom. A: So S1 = 9.143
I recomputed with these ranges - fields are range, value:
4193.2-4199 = 9.357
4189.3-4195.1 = 8.922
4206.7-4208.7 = 9.421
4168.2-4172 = 9.542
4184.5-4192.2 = 8.515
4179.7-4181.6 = 9.577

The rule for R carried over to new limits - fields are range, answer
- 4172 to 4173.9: 8.345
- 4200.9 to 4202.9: 8.743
